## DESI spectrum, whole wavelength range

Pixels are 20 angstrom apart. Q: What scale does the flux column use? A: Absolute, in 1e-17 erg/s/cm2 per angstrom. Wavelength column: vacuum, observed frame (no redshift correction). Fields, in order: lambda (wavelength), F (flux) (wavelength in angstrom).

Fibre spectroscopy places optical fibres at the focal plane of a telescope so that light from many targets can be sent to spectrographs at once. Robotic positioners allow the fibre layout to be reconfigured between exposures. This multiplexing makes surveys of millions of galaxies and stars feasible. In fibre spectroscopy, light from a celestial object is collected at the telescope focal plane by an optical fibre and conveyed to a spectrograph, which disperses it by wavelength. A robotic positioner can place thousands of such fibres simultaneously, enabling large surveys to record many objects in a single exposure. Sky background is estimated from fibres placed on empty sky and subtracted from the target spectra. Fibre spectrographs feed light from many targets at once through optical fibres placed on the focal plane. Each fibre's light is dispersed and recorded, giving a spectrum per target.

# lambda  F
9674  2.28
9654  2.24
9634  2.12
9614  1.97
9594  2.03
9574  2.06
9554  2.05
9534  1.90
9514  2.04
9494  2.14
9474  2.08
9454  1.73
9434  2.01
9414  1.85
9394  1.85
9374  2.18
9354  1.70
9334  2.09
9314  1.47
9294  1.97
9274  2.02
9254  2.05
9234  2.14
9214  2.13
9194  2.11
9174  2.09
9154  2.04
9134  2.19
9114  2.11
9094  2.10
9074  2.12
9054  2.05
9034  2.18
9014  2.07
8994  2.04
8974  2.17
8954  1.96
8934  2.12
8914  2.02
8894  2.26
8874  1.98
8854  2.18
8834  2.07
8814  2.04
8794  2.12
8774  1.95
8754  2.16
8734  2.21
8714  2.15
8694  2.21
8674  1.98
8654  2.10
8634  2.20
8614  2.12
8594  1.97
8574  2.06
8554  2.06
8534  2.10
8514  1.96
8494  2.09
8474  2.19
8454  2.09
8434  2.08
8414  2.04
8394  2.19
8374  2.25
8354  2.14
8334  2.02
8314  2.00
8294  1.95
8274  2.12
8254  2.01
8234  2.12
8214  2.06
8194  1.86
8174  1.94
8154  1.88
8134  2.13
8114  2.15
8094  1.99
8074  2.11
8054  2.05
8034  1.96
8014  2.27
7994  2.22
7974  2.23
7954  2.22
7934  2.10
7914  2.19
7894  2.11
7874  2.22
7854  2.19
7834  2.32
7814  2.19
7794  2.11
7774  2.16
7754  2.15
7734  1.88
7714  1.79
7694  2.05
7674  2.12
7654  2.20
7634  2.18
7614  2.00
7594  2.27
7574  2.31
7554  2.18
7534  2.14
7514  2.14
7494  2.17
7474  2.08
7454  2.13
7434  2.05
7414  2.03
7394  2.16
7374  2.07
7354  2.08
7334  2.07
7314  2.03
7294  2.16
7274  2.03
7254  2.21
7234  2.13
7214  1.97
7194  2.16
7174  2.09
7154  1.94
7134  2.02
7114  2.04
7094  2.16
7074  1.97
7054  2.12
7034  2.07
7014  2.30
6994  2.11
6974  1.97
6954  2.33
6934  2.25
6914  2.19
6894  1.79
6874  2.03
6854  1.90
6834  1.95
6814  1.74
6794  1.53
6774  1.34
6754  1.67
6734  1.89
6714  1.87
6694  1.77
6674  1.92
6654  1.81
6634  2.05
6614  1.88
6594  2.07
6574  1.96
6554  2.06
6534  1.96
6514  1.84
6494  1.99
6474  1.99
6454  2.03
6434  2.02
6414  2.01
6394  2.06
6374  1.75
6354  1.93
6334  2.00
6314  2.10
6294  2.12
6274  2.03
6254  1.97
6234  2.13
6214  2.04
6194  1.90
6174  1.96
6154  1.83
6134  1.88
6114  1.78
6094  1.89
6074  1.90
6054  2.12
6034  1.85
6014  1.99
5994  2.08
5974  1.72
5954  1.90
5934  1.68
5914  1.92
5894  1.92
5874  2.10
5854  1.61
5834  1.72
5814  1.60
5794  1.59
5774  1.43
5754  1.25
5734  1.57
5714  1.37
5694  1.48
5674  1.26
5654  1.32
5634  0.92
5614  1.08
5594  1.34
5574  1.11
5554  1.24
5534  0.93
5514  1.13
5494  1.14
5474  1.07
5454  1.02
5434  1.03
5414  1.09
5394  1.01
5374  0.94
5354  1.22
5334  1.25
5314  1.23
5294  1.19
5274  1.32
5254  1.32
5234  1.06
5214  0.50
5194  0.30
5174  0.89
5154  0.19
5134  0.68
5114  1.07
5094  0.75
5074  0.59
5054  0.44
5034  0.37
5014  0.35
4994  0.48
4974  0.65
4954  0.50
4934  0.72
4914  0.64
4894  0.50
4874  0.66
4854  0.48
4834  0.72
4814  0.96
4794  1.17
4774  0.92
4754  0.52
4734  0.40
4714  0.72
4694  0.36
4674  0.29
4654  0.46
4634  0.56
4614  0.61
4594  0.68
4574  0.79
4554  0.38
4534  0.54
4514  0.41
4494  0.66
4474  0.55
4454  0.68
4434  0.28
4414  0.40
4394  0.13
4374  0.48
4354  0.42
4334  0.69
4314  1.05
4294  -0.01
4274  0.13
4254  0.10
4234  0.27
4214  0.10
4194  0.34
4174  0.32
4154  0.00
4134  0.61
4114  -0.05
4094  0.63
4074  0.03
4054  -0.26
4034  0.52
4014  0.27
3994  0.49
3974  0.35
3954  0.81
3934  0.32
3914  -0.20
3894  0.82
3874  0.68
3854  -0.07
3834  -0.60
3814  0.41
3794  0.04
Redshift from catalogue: 0.31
